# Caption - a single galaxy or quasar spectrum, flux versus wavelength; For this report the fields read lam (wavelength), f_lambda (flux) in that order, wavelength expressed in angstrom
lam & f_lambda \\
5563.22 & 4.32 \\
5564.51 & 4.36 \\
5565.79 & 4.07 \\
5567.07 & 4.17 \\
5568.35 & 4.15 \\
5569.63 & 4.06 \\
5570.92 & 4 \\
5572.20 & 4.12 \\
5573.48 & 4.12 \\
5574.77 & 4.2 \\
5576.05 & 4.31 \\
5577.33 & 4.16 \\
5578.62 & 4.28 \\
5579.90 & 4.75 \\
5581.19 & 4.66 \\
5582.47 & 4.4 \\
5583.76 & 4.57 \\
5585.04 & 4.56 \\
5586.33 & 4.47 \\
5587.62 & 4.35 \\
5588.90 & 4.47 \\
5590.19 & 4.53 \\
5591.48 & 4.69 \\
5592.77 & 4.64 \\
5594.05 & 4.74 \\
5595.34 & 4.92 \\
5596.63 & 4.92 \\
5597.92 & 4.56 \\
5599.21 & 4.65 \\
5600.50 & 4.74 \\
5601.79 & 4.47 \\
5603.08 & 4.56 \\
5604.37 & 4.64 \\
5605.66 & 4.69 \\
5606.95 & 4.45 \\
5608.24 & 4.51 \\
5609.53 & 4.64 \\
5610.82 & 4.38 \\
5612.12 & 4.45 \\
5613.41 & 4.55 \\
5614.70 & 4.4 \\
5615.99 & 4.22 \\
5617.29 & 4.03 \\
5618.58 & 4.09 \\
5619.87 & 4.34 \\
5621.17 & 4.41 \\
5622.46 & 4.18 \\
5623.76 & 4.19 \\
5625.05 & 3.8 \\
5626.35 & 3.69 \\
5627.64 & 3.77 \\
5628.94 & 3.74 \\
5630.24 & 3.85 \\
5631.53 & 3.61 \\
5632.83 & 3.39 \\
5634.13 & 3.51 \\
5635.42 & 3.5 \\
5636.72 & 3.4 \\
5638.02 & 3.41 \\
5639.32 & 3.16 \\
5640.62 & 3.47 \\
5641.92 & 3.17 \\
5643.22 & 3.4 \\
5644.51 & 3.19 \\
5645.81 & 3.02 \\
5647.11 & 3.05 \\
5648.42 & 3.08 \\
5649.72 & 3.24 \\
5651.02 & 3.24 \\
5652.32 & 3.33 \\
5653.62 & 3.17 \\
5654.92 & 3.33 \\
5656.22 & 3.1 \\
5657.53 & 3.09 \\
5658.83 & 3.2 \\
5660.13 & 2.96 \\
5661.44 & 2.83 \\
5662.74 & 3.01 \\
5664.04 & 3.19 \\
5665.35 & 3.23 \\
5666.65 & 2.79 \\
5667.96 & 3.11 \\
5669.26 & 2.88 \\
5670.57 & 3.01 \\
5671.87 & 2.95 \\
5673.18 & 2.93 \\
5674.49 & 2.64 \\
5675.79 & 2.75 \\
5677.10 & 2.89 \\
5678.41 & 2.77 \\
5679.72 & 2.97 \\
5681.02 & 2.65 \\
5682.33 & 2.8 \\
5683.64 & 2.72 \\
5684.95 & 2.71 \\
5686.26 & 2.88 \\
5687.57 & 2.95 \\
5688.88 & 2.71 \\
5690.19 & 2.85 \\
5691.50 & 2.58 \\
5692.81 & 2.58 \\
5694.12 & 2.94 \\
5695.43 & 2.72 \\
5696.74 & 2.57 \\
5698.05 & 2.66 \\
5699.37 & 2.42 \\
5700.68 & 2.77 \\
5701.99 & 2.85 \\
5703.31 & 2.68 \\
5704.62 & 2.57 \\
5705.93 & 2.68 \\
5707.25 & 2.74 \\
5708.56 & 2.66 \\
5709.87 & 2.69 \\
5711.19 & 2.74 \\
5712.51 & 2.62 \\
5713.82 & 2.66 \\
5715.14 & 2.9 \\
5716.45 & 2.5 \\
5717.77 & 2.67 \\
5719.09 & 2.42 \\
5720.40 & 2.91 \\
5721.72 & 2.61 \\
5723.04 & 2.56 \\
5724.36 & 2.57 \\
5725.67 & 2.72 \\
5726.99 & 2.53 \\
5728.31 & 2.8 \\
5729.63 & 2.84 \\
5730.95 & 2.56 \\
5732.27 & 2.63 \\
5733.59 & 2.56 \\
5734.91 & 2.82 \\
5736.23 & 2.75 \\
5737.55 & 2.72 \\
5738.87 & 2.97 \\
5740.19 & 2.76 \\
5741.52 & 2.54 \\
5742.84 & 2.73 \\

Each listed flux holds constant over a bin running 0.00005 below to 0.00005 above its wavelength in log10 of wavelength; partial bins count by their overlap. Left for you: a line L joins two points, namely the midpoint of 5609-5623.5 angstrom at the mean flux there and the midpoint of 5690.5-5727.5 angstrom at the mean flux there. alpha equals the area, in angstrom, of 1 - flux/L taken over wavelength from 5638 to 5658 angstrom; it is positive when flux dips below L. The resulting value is 2.9 angstrom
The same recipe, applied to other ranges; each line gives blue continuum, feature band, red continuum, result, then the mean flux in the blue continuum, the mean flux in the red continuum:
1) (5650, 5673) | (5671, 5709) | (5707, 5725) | 1.5 angstrom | 3.08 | 2.66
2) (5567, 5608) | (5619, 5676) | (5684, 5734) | 4.3 angstrom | 4.47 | 2.69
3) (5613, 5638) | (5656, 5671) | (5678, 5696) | 0.8 angstrom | 3.91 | 2.77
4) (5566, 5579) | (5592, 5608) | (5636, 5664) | -3.6 angstrom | 4.15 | 3.18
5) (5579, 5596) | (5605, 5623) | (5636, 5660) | -1.8 angstrom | 4.59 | 3.22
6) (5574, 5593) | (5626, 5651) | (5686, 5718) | 1.7 angstrom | 4.46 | 2.7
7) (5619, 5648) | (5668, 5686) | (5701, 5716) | 1.5 angstrom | 3.6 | 2.71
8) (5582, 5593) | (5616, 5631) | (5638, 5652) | -1.3 angstrom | 4.51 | 3.21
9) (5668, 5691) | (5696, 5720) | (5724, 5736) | 0.8 angstrom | 2.83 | 2.68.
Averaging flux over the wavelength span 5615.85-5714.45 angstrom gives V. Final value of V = 3.12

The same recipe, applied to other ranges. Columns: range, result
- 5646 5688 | 2.98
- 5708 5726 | 2.66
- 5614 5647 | 3.71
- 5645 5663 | 3.12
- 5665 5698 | 2.82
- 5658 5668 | 3.04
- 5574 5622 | 4.5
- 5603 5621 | 4.42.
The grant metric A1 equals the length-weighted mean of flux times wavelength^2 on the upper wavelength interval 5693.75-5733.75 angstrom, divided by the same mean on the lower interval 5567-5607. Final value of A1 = 0.62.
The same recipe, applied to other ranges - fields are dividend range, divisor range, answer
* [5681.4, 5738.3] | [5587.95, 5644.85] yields 0.67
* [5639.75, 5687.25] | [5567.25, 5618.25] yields 0.69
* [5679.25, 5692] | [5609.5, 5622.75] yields 0.66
